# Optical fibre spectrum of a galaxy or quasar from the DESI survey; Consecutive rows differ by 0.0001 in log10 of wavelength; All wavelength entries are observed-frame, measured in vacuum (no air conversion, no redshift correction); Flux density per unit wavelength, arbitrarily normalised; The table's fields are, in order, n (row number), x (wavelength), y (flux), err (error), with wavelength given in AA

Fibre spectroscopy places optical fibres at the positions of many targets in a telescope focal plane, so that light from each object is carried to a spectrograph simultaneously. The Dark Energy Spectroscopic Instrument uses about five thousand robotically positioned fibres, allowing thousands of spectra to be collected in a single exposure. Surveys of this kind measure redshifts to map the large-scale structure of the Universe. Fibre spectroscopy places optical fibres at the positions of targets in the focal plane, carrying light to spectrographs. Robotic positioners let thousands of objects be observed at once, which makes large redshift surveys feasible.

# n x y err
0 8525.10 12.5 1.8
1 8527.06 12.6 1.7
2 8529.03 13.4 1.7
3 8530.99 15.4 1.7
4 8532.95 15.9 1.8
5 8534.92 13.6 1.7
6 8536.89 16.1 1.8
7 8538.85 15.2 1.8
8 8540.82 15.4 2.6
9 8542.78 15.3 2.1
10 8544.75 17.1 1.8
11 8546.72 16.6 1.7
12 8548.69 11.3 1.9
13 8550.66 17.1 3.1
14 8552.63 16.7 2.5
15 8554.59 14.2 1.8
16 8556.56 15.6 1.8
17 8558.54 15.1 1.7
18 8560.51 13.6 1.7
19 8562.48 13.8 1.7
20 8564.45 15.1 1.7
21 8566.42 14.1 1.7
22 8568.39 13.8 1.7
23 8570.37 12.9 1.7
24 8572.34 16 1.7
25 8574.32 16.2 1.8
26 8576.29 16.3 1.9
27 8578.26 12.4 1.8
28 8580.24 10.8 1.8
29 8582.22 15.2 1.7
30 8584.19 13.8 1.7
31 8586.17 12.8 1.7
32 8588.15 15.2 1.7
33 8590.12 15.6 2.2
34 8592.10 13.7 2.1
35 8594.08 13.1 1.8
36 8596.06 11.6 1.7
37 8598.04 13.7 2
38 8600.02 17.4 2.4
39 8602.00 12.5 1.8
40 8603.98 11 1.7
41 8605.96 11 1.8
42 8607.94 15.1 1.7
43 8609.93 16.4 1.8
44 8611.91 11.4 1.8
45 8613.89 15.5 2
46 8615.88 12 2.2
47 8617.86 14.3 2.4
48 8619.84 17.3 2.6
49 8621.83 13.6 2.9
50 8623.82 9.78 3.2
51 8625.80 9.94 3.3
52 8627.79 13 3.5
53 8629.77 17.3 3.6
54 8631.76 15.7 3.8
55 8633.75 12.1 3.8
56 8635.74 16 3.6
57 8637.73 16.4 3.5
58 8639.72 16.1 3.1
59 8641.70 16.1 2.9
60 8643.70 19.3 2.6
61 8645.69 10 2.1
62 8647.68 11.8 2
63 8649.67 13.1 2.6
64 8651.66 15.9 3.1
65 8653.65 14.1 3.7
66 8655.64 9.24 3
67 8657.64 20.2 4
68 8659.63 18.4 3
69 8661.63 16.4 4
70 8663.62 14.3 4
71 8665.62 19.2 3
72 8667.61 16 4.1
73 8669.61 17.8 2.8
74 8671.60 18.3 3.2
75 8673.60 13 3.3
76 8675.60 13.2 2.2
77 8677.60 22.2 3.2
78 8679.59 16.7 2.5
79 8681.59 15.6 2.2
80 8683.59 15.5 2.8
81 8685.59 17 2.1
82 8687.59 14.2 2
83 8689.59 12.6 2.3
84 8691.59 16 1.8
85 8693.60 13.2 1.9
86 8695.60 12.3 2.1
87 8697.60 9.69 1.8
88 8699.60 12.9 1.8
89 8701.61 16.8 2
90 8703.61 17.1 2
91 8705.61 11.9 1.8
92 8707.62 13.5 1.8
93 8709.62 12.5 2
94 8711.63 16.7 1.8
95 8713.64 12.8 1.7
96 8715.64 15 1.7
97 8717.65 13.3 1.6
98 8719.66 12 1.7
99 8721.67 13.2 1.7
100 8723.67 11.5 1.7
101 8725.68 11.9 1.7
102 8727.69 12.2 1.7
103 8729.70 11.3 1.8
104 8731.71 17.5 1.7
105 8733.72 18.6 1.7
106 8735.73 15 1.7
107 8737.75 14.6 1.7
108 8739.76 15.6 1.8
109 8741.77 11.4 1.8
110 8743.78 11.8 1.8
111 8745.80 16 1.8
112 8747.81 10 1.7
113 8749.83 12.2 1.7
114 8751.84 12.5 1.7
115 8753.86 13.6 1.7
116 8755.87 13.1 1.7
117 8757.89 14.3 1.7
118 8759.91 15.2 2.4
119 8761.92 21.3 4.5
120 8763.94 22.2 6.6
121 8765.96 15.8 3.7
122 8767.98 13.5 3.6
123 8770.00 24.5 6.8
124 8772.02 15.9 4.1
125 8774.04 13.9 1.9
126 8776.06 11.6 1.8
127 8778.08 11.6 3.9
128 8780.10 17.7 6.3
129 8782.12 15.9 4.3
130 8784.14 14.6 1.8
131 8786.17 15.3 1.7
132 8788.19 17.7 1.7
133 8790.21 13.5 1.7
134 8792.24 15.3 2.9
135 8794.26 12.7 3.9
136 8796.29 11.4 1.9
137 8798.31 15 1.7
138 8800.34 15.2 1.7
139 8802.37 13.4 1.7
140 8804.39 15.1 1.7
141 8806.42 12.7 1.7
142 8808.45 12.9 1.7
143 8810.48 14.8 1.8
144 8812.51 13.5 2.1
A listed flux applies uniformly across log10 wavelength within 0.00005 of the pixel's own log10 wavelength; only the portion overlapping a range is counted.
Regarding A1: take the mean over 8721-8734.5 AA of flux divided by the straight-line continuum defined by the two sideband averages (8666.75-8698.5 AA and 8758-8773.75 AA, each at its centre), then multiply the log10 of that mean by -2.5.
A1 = 0.22 mag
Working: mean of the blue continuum 15.2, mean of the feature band 13.7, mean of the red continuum 17.9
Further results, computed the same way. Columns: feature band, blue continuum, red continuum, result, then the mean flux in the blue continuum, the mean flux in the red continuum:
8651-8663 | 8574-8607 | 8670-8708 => -0.08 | 13.6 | 14.9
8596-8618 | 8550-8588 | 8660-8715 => 0.09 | 14.5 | 15.1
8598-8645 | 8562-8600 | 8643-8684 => 0.05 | 14.1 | 15.7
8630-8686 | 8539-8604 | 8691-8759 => -0.13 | 14.5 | 13.6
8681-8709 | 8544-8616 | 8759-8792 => 0.09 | 14.2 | 16.2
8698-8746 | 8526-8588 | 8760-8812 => 0.09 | 14.6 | 15.3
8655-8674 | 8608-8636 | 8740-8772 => -0.16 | 13.9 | 15.2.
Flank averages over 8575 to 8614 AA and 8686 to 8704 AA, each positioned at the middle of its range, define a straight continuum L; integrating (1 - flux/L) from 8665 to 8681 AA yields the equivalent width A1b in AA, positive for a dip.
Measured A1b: -3.6 AA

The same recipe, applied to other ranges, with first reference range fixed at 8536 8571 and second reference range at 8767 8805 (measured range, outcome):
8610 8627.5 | 2.1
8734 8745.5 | 0.6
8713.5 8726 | 1.7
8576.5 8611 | 3.0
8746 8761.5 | 1.5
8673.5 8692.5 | -1.0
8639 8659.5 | 0.3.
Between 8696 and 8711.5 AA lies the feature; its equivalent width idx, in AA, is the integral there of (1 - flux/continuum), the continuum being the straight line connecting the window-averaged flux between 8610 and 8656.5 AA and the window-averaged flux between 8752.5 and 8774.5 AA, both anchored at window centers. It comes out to 1.8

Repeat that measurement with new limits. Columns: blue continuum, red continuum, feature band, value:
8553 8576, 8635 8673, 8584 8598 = 1.2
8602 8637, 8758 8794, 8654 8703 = -3.1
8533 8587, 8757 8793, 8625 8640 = 0.6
